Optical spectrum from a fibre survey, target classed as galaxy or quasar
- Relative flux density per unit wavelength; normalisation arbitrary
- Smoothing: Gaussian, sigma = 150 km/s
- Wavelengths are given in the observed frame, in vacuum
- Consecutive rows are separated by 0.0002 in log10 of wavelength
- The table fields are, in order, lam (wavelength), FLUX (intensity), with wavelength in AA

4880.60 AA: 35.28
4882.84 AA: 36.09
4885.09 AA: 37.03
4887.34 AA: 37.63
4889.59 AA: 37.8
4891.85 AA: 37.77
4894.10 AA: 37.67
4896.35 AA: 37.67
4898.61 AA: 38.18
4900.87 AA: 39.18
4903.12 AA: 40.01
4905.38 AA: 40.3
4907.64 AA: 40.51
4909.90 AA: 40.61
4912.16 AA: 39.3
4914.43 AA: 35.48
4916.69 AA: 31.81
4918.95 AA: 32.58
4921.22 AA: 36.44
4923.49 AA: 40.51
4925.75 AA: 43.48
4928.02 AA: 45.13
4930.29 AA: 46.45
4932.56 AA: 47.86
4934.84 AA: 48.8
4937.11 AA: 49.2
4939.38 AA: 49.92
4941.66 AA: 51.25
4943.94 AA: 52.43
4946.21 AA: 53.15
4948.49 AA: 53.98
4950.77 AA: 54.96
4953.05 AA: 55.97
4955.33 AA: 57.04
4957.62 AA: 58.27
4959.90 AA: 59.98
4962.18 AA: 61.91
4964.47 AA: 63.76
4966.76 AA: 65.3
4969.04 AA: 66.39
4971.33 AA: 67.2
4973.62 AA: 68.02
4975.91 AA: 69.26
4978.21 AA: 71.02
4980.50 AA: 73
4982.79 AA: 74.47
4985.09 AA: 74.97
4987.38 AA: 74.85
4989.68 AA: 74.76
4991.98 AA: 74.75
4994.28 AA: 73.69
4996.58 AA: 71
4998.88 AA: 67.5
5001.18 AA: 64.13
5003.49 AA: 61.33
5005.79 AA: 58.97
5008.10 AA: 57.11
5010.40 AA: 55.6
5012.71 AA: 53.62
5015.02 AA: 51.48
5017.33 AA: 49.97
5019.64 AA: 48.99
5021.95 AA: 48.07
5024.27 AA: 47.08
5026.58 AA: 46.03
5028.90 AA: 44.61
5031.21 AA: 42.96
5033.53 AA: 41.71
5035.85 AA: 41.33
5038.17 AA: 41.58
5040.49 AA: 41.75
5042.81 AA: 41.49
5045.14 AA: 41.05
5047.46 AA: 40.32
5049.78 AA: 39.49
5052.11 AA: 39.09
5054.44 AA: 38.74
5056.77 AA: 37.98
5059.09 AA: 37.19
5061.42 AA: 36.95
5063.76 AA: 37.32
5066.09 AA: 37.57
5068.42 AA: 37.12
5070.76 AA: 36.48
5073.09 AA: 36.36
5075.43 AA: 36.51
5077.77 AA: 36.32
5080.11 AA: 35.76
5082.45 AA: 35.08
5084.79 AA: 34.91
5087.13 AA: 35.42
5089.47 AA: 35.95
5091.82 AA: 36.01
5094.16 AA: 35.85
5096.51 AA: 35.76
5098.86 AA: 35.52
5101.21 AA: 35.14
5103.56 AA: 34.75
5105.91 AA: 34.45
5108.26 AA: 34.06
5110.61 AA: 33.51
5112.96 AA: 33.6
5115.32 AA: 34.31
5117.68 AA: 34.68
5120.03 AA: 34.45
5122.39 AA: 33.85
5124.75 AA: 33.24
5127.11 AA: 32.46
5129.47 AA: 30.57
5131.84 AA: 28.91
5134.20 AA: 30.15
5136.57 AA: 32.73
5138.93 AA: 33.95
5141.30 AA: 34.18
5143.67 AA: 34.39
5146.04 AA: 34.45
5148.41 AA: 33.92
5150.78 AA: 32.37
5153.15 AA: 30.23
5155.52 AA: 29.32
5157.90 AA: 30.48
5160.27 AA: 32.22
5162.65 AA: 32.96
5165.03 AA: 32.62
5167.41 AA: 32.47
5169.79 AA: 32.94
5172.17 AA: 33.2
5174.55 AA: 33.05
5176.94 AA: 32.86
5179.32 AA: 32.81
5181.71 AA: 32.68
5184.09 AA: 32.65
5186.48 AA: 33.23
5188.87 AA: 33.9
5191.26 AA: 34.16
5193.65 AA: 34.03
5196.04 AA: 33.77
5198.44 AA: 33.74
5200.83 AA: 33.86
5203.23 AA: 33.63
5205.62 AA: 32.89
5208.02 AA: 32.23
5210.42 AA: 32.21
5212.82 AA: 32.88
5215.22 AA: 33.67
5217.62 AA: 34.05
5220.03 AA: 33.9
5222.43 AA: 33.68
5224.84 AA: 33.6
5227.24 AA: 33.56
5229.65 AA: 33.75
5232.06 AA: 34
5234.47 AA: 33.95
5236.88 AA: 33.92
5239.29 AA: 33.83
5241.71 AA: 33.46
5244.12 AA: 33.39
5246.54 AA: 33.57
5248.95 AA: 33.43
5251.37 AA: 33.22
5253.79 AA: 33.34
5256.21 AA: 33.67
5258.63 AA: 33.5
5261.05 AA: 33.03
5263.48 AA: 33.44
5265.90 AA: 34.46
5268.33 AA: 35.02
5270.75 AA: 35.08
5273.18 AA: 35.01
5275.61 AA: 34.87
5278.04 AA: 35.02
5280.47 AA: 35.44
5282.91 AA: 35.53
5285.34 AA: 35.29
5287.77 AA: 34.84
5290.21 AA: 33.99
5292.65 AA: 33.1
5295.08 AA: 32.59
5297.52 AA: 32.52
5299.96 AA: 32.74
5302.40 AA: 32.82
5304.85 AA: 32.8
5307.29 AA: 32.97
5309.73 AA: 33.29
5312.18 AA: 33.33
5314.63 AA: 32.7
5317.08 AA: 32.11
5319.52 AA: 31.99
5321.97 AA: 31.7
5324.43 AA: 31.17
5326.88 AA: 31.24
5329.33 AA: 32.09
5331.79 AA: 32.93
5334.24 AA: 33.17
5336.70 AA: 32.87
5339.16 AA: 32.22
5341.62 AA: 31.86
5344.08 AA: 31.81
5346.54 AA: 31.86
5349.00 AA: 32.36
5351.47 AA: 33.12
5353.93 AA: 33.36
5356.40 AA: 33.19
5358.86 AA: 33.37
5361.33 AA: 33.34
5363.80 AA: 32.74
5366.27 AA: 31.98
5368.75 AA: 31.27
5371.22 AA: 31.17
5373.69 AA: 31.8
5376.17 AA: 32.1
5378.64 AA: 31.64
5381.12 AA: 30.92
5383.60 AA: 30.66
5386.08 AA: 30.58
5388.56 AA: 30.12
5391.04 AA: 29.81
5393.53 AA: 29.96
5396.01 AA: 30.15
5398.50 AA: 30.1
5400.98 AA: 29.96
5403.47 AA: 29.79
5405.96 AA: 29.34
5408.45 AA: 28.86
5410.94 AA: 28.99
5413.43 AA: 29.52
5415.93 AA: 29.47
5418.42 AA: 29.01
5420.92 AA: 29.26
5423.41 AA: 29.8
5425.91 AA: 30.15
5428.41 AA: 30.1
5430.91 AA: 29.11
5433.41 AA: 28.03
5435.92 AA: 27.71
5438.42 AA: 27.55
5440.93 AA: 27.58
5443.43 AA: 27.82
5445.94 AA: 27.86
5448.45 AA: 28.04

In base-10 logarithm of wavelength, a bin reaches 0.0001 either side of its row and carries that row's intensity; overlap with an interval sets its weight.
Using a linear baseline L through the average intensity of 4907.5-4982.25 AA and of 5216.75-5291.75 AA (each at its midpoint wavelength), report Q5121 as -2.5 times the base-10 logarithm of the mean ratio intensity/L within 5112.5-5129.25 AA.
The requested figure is 0.25 mag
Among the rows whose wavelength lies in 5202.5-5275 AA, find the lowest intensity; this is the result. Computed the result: 32.21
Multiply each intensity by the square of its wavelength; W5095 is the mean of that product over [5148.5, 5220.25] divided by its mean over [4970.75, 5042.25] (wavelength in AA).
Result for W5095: 0.60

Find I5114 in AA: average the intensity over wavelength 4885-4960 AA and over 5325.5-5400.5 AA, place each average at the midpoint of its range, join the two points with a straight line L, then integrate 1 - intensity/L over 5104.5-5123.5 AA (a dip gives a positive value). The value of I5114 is 2.3 AA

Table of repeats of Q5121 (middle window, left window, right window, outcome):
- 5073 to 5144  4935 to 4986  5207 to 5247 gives 0.32 mag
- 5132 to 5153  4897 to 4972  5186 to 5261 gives 0.15 mag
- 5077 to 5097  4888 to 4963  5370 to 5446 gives 0.13 mag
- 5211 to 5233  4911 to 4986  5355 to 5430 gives 0.18 mag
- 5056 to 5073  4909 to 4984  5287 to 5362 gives 0.26 mag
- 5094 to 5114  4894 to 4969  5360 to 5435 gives 0.18 mag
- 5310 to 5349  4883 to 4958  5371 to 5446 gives -0.01 mag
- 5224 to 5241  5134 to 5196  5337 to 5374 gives -0.04 mag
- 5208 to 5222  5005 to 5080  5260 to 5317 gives 0.10 mag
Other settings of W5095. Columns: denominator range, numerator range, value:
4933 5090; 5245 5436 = 0.71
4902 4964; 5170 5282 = 0.80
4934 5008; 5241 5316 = 0.60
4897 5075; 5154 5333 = 0.73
